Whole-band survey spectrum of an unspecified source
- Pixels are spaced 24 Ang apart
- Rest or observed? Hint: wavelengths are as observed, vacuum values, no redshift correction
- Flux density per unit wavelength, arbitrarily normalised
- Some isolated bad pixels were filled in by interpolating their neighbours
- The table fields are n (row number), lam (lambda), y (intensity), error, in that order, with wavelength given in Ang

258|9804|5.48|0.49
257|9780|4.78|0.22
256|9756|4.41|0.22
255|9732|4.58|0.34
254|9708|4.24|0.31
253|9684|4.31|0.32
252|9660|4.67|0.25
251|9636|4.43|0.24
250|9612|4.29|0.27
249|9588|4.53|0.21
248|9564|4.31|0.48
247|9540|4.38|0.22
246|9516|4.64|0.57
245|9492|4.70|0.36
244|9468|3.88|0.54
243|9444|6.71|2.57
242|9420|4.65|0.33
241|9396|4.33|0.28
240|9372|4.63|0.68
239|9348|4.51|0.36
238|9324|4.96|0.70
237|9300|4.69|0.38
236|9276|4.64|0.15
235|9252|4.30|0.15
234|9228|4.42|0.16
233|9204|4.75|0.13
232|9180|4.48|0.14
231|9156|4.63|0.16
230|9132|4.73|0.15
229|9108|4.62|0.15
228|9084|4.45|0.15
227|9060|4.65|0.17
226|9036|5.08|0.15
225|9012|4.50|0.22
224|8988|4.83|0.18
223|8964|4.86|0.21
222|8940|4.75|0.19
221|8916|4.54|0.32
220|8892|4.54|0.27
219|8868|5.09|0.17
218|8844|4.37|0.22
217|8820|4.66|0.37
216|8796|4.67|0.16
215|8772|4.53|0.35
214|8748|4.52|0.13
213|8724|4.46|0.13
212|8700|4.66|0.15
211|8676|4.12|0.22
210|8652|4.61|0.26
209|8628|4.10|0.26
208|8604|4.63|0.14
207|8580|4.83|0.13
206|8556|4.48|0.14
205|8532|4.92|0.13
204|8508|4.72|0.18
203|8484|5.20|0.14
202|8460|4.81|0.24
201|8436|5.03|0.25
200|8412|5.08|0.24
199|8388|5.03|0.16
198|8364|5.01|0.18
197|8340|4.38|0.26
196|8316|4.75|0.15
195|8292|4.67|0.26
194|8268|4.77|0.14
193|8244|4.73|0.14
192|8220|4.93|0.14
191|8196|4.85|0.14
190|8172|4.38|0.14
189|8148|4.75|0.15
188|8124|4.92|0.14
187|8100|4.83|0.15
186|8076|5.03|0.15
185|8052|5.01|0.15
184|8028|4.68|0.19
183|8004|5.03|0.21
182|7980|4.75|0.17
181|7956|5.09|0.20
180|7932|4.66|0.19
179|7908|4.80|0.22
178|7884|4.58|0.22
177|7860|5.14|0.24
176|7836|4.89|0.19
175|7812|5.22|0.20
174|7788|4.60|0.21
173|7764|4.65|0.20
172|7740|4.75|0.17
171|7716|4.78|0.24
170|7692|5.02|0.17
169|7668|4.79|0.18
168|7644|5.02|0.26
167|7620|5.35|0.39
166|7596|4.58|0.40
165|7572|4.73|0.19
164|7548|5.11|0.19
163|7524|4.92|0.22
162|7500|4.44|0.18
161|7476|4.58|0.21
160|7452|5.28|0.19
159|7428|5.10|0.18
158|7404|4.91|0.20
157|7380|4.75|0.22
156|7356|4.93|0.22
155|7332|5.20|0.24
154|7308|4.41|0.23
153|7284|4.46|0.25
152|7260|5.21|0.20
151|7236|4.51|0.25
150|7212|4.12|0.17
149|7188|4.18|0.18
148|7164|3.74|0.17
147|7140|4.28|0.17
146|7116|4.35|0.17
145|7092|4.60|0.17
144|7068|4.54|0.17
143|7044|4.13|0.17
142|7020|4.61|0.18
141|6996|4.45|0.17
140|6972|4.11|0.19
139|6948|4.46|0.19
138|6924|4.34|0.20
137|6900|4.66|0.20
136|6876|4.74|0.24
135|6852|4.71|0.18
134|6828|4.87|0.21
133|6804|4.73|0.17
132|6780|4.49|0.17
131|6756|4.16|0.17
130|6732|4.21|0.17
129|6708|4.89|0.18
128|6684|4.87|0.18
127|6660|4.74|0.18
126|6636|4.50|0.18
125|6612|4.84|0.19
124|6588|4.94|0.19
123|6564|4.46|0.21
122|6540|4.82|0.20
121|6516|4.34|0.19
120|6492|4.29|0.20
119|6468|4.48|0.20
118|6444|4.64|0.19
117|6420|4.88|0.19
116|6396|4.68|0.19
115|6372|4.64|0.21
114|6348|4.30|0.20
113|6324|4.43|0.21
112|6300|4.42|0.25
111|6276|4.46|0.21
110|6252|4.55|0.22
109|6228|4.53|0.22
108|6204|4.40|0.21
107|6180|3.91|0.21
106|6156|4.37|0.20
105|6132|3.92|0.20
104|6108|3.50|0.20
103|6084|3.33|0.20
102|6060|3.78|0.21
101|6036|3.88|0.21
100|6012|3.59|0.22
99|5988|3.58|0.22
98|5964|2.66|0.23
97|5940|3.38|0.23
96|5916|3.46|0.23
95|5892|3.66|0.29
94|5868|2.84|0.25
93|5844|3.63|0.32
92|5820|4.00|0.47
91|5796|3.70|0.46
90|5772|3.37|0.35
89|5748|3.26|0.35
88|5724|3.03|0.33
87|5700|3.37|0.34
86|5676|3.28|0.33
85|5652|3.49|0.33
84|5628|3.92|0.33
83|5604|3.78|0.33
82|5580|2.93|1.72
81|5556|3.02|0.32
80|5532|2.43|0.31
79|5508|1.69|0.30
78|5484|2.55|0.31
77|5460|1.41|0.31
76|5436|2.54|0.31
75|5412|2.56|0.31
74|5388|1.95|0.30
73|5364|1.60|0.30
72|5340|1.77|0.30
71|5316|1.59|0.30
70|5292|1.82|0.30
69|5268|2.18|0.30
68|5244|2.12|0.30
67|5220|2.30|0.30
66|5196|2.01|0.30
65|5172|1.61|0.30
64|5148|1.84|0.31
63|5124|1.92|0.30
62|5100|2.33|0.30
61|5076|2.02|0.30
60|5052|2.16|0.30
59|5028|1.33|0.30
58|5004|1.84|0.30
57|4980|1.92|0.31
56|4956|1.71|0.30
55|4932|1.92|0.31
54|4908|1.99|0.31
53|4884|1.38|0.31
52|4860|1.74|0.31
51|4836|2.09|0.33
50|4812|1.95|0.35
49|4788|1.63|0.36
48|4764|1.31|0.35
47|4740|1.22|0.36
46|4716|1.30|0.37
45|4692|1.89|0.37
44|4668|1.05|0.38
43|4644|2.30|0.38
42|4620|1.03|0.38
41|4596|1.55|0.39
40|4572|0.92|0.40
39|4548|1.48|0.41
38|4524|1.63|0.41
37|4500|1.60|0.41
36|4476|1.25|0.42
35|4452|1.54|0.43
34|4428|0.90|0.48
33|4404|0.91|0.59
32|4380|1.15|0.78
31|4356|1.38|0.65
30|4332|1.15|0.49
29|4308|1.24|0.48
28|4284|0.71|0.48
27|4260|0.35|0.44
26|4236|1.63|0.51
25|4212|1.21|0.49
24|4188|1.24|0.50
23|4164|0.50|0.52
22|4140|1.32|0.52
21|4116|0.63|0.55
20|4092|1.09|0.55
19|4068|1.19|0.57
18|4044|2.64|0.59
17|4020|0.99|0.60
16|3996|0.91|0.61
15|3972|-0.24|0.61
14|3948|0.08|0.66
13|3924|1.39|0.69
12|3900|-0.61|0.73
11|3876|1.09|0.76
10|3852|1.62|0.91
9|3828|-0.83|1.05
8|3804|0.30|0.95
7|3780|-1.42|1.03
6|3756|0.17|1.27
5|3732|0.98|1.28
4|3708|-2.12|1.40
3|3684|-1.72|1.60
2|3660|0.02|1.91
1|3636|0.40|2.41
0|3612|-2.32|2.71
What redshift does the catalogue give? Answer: 0.386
